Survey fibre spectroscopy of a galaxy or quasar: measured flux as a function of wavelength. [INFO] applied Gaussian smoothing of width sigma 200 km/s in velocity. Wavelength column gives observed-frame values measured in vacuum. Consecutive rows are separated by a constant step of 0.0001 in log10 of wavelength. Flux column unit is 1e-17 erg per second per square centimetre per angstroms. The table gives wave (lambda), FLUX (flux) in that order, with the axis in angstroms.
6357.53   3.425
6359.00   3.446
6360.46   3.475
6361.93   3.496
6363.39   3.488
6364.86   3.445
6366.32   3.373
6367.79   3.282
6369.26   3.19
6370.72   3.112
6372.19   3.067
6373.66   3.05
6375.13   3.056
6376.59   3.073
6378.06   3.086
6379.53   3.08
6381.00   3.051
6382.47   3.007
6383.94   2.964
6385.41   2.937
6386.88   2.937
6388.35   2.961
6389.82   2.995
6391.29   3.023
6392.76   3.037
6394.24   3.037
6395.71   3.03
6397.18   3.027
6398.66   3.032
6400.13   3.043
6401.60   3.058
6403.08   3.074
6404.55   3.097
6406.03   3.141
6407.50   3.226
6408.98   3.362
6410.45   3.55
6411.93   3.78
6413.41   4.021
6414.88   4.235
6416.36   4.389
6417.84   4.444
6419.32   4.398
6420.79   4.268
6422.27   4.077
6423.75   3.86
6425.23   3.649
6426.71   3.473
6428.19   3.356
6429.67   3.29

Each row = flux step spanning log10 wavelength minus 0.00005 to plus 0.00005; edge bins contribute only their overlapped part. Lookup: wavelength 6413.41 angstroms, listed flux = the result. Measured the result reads 4.021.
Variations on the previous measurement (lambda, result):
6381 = 3.051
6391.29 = 3.023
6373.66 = 3.05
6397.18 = 3.027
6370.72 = 3.112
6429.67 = 3.29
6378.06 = 3.086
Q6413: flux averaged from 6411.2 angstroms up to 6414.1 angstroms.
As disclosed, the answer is 3.89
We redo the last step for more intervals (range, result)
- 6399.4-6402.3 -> 3.05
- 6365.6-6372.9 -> 3.2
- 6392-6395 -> 3.03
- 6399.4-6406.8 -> 3.08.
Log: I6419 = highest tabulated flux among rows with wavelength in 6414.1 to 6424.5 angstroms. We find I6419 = 4.444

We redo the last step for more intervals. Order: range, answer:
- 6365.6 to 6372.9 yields 3.373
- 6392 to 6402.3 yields 3.058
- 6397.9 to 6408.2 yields 3.226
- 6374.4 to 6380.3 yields 3.086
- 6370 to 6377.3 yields 3.112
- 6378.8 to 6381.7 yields 3.08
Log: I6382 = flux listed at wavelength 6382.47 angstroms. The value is 3.007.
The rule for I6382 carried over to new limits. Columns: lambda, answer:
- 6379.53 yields 3.08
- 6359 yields 3.446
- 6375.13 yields 3.056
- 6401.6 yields 3.058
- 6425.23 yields 3.649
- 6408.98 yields 3.362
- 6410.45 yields 3.55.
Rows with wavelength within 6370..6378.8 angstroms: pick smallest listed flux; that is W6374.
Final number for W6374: 3.05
